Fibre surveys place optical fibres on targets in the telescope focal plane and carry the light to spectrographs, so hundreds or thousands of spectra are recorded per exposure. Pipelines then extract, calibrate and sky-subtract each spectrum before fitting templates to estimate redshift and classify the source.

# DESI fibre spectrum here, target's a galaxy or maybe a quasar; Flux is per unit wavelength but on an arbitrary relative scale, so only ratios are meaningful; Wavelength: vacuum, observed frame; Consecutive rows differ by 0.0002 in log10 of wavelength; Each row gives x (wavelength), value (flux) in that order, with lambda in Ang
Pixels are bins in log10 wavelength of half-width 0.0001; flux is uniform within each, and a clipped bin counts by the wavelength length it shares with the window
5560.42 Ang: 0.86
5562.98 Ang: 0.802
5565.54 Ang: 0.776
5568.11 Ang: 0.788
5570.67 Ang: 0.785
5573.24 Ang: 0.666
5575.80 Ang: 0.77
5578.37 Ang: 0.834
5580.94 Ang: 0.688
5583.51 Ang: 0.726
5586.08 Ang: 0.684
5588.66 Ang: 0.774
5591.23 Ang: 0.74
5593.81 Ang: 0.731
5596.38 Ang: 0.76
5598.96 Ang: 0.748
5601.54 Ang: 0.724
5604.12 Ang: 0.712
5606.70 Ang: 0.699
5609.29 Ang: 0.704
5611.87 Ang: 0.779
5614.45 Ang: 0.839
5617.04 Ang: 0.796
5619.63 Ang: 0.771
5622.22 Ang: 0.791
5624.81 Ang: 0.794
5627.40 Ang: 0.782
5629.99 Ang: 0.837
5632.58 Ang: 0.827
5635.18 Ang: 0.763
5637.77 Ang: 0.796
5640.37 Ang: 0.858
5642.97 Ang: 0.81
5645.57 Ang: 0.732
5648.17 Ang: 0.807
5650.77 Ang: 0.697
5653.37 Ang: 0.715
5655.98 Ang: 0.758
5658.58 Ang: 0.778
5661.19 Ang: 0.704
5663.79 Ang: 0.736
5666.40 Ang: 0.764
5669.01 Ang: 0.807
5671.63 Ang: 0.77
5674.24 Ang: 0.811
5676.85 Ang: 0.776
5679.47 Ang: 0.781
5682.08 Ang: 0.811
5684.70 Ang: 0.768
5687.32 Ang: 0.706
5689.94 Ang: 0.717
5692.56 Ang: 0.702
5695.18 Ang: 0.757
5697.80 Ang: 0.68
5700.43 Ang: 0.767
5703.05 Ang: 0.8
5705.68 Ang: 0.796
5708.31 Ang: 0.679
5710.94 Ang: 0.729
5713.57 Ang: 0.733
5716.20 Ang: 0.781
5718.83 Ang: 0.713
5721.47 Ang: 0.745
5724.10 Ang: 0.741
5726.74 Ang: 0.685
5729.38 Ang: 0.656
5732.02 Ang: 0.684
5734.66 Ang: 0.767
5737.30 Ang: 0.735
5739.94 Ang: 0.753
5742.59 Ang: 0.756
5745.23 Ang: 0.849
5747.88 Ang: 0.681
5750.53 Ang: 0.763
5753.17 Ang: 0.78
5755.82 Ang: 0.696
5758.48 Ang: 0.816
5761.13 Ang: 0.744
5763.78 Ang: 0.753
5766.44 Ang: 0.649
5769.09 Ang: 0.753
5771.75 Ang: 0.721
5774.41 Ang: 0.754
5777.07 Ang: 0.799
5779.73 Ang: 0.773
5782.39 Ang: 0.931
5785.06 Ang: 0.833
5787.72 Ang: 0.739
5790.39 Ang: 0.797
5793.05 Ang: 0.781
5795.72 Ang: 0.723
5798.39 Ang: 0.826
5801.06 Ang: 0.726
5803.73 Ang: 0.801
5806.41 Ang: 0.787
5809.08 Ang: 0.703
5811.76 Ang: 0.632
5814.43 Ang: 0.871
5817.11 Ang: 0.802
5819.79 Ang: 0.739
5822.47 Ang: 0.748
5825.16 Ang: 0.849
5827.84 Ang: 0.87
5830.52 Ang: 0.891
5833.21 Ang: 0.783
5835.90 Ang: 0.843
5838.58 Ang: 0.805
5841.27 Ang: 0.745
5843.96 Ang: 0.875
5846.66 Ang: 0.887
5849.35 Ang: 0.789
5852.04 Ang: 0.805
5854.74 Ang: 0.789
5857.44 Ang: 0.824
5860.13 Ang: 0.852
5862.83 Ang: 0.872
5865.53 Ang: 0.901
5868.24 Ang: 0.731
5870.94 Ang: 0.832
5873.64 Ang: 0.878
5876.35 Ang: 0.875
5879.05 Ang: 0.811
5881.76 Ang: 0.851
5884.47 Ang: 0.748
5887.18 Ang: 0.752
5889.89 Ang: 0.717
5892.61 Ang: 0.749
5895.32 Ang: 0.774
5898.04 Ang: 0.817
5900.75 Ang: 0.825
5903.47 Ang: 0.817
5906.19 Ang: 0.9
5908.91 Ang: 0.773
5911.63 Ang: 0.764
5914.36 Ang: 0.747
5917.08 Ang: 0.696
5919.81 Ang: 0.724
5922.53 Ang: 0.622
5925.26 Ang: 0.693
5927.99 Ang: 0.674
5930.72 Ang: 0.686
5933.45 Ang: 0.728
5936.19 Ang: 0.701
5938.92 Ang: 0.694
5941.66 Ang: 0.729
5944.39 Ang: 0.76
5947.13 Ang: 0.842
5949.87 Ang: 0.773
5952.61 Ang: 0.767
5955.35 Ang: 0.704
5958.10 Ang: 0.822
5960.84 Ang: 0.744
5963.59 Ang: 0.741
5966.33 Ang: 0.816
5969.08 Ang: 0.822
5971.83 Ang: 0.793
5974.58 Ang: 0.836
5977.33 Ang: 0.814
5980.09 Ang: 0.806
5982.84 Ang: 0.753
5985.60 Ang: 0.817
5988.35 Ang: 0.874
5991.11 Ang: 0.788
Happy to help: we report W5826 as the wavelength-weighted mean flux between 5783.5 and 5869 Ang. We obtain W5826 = 0.801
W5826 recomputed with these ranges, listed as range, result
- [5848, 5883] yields 0.832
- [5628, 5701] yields 0.766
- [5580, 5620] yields 0.742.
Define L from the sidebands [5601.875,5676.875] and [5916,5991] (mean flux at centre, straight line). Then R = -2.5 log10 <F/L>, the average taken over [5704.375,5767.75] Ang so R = 0.04 mag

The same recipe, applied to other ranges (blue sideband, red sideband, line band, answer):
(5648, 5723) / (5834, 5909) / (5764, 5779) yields 0.06 mag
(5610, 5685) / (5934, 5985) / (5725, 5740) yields 0.10 mag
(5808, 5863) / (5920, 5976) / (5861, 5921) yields -0.03 mag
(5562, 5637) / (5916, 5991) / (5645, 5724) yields 0.01 mag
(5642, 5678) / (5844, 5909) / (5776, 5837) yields 0.01 mag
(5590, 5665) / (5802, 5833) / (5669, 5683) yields -0.03 mag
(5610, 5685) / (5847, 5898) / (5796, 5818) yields 0.05 mag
